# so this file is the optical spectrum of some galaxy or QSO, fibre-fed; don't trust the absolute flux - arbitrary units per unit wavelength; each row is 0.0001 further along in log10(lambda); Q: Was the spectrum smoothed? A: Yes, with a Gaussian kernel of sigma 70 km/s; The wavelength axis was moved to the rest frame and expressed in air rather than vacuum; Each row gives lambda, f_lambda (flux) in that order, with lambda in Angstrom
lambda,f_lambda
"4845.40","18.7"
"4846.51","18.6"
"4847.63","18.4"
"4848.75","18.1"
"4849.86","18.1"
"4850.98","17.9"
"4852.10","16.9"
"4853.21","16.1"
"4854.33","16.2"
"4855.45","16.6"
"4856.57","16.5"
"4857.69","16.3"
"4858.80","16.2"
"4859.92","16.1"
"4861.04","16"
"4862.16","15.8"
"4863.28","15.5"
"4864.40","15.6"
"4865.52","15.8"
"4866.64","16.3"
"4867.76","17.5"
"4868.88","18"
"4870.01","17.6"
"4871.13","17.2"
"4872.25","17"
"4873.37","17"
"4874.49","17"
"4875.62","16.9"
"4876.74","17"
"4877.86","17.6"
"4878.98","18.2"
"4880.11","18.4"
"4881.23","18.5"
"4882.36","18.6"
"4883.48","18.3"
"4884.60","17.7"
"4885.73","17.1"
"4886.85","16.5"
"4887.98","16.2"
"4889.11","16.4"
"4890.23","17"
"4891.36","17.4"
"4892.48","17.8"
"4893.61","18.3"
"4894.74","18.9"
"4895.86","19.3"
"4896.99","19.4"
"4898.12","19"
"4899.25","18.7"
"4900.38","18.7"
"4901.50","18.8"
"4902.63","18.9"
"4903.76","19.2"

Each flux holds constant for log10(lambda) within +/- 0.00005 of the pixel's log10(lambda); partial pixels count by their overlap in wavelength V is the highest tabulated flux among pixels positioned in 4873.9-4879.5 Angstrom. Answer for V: 18.2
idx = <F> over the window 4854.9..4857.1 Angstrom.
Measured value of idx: 16.5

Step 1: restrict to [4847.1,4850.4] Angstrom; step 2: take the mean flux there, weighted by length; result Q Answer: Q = 18.2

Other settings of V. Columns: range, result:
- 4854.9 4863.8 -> 16.6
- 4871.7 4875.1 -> 17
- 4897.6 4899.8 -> 19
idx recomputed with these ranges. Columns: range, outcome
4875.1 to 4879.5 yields 17.5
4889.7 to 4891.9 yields 17.2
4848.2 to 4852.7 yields 17.8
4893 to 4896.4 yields 18.8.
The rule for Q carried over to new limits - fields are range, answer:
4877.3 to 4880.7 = 18.1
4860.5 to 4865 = 15.7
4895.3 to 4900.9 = 19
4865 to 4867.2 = 16.1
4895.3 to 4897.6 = 19.3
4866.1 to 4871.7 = 17.3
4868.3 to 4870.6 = 17.7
